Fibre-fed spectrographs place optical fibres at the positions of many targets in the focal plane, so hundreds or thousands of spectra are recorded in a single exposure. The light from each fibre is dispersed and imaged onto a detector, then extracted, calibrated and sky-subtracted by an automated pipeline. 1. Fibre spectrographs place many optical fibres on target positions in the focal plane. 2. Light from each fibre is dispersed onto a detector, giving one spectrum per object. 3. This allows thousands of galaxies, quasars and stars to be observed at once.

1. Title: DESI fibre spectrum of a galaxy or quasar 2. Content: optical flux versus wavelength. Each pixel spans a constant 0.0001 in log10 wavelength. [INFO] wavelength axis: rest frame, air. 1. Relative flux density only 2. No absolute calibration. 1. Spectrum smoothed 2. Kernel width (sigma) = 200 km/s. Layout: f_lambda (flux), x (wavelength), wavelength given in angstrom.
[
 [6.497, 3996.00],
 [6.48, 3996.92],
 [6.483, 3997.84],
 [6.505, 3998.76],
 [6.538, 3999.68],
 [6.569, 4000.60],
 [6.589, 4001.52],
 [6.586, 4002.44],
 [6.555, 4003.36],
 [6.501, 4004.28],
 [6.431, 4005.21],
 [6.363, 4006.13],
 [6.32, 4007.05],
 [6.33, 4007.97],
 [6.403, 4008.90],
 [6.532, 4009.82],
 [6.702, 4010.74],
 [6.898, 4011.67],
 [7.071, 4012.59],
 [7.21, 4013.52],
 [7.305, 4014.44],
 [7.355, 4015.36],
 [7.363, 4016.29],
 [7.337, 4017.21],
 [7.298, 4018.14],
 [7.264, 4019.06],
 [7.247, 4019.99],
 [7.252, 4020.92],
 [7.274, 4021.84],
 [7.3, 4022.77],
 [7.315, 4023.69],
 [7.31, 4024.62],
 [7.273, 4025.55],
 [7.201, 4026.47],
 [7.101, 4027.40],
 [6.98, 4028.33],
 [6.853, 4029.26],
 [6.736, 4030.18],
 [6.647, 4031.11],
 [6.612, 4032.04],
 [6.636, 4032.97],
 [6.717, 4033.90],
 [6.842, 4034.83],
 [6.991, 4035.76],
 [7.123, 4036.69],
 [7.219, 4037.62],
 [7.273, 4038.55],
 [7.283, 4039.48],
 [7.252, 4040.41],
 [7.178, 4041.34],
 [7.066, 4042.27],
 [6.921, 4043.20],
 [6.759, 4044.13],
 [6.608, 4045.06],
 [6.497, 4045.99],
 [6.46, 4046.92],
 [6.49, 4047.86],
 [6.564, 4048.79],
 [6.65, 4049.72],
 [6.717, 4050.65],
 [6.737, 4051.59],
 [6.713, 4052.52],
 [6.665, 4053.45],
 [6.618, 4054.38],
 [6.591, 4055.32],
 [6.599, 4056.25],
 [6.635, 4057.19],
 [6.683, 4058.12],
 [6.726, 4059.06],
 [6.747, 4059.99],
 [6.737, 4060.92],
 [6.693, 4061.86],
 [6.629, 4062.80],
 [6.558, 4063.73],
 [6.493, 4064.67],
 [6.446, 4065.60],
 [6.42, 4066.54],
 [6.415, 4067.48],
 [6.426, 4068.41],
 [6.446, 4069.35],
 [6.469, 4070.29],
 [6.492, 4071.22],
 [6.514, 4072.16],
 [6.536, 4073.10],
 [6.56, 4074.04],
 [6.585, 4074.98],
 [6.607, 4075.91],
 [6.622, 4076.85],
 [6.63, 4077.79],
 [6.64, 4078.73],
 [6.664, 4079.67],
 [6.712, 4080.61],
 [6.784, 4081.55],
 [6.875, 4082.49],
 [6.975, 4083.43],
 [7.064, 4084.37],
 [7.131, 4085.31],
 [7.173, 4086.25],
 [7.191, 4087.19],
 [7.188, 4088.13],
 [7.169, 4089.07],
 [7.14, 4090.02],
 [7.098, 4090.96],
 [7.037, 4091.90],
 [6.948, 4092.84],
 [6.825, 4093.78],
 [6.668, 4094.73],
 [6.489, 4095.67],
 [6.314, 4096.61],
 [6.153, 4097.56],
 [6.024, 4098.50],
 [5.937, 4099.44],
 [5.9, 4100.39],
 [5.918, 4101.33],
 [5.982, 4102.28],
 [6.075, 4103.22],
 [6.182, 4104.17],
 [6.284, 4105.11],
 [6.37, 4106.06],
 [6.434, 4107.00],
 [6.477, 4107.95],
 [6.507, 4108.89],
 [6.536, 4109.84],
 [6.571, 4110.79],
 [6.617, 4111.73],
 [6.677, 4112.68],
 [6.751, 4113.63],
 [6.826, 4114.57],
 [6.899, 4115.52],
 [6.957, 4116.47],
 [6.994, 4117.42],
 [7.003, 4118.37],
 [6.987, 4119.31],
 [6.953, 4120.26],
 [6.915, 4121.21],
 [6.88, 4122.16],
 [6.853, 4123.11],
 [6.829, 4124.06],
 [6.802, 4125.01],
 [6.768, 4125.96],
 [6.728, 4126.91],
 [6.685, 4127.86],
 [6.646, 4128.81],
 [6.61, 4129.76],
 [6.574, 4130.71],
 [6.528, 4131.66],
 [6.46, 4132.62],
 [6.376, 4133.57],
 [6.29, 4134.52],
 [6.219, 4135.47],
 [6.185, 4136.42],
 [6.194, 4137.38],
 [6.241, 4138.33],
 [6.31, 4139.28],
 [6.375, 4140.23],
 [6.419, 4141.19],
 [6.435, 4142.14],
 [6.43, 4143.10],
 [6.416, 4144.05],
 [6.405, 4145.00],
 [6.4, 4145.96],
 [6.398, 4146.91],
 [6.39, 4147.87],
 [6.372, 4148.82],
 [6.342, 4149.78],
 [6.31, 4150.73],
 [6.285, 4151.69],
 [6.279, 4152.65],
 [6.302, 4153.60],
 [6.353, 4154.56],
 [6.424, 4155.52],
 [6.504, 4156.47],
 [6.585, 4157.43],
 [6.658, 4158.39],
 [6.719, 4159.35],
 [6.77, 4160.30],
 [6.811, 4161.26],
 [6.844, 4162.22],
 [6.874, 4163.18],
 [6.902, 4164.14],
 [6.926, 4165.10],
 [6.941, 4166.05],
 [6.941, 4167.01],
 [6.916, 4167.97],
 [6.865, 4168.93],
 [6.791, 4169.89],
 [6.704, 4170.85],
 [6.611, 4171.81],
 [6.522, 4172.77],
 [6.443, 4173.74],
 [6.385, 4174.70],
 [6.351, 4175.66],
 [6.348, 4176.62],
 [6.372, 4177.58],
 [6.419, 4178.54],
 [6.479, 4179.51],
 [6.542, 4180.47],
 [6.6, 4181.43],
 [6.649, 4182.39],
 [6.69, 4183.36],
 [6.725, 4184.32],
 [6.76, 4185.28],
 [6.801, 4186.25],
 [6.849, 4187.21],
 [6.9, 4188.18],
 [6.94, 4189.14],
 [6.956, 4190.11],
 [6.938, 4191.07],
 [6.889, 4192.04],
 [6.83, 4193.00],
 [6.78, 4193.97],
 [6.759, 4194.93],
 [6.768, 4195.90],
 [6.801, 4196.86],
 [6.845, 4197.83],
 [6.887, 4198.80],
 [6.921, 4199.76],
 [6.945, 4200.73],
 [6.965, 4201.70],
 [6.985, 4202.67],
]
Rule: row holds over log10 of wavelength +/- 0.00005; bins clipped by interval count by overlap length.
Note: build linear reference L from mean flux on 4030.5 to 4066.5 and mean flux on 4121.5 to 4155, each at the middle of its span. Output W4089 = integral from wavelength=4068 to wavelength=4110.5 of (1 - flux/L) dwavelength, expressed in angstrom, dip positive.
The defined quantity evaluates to 0.2 angstrom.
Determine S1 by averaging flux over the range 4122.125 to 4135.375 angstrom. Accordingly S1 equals 6.62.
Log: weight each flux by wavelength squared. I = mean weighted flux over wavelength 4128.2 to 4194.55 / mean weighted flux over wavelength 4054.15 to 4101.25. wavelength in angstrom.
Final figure 1.0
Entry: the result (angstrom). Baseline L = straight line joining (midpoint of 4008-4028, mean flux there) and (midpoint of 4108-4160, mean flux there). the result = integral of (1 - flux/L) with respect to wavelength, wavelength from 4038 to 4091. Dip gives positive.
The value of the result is 1.2 angstrom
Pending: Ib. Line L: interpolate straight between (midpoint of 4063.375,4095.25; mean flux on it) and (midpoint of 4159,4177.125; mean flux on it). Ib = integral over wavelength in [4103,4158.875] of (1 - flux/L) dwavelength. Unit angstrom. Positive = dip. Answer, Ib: 1.7 angstrom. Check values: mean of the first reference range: 6.75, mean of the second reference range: 6.72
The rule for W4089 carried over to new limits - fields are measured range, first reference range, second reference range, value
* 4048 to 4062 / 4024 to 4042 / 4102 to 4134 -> 0.51 angstrom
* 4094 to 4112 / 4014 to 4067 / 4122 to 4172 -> 1.10 angstrom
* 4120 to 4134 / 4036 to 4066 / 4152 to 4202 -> 0.05 angstrom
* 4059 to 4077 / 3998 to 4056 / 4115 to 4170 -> 0.59 angstrom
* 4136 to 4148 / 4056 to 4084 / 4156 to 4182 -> 0.53 angstrom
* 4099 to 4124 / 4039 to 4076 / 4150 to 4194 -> 0.36 angstrom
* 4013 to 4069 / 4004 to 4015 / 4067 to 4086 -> -1.75 angstrom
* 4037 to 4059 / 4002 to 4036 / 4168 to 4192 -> 0.27 angstrom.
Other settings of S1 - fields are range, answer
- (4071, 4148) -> 6.6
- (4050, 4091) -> 6.71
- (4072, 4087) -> 6.77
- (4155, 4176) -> 6.71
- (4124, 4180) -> 6.53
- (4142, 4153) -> 6.37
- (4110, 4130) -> 6.81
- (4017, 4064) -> 6.89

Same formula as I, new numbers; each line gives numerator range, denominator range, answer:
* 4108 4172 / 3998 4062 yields 1.02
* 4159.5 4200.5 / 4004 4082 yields 1.06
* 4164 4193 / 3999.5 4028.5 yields 1.05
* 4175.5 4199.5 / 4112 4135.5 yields 1.03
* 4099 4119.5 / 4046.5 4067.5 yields 1.01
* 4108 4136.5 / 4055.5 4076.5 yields 1.05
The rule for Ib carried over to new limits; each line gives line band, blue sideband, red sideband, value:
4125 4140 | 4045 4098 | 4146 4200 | 0.46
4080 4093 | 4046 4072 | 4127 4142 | -1.02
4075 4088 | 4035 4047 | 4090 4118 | -0.33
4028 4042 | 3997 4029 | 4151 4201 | -0.17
